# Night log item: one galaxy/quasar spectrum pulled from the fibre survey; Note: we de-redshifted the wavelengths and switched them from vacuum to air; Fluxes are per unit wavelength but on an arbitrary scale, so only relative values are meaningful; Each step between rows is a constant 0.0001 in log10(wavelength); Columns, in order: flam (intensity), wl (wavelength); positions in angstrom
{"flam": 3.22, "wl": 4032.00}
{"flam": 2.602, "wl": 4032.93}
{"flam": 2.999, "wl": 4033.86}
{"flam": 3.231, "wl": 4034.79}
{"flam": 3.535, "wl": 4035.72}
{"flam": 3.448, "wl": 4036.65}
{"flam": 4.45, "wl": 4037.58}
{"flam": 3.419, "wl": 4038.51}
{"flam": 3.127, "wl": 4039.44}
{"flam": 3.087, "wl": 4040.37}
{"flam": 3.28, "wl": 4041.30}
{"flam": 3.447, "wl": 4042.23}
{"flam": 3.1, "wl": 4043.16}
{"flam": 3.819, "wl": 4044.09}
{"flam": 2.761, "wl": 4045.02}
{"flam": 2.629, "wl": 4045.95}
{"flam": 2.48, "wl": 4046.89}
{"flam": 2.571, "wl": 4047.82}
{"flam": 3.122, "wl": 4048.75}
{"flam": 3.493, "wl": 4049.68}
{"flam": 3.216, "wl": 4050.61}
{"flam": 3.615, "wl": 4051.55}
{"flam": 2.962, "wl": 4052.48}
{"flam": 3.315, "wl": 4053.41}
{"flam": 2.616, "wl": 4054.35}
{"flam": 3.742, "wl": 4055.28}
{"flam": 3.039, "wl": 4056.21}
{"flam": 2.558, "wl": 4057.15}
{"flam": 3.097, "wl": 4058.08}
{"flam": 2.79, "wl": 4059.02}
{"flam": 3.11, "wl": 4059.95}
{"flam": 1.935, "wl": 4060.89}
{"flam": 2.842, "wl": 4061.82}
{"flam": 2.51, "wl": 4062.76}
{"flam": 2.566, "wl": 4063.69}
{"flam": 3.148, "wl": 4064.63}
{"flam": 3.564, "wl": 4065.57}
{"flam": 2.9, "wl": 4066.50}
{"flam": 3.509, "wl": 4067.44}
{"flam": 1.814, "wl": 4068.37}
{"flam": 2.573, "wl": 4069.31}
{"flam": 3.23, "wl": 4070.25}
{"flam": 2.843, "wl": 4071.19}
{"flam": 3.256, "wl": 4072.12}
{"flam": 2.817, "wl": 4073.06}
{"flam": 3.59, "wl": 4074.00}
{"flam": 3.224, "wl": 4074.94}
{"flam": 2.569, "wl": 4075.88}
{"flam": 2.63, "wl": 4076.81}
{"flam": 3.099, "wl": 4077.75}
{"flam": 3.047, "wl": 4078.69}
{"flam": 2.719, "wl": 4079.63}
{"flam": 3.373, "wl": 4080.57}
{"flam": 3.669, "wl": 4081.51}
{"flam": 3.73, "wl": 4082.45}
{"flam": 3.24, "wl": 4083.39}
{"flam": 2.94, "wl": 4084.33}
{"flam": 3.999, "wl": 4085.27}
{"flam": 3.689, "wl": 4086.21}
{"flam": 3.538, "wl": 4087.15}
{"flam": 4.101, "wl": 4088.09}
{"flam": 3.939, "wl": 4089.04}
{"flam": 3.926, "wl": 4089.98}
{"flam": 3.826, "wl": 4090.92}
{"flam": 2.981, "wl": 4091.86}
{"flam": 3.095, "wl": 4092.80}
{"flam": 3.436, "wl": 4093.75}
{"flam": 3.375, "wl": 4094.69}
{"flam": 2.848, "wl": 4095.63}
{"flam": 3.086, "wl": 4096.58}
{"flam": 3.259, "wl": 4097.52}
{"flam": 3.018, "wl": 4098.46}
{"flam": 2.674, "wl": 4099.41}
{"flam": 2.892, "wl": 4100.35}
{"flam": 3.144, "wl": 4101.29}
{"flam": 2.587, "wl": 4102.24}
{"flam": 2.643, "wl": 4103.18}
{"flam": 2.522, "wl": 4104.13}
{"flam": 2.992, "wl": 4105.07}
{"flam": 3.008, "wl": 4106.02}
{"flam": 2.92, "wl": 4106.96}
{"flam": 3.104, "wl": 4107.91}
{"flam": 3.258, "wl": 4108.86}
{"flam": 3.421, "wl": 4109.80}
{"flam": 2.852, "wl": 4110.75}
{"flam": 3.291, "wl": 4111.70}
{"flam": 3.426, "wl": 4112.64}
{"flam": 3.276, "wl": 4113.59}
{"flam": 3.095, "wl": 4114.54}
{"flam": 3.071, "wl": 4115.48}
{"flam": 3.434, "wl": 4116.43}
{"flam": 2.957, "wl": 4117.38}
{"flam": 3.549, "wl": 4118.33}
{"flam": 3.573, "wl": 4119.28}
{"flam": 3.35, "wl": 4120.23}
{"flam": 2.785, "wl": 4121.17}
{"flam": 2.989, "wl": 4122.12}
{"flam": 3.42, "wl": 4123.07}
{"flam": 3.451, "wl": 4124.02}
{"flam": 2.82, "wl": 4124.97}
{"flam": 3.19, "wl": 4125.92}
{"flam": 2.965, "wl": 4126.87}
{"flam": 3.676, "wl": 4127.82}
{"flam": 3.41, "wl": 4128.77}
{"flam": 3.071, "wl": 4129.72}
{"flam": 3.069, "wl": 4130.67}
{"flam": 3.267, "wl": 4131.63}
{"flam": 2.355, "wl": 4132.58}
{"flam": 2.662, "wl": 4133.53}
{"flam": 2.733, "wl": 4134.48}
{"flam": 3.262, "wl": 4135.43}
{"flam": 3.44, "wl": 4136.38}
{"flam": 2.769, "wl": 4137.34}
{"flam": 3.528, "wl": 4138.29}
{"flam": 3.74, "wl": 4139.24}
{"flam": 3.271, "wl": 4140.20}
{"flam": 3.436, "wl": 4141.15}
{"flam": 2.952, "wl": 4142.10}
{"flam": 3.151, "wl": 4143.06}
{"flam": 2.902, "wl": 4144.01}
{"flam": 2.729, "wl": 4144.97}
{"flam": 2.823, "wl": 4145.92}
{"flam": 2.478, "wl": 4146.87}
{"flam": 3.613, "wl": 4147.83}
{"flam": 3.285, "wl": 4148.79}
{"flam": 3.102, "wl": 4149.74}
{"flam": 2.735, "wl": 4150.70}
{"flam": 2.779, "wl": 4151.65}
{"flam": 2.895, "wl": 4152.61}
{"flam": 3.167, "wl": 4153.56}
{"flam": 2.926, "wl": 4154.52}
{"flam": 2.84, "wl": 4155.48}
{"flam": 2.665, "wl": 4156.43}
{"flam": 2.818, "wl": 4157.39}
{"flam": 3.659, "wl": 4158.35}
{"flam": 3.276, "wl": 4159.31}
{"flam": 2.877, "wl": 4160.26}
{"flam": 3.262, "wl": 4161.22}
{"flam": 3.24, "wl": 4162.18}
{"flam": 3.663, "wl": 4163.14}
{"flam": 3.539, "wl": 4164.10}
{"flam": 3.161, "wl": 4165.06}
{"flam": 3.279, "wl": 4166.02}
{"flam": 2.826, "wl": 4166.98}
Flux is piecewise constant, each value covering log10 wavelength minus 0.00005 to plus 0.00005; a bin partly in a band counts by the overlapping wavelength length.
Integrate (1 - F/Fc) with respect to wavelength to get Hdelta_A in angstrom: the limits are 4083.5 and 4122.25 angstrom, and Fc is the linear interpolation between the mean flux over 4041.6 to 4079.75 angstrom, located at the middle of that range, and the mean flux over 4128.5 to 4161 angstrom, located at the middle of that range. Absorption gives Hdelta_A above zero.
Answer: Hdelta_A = -2.6 angstrom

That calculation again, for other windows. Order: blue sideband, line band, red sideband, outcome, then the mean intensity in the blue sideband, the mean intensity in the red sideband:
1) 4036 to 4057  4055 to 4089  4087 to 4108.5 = 1.0 angstrom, 3.21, 3.16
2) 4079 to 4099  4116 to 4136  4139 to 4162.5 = 0.4 angstrom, 3.41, 3.06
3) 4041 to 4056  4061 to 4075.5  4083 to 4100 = 1.4 angstrom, 3.13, 3.38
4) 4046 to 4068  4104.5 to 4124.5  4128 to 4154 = -1.0 angstrom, 2.98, 3.07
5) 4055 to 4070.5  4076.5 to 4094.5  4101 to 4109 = -3.5 angstrom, 2.86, 2.89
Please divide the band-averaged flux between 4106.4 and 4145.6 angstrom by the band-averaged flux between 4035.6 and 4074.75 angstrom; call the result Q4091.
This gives 1.03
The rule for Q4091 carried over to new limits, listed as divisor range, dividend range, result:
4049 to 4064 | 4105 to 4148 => 1.06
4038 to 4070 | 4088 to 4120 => 1.06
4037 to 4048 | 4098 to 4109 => 0.90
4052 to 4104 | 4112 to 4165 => 1.01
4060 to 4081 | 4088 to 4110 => 1.09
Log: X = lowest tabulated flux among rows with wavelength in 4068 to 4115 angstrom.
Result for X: 1.814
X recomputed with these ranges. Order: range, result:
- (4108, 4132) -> 2.785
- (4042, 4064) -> 1.935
